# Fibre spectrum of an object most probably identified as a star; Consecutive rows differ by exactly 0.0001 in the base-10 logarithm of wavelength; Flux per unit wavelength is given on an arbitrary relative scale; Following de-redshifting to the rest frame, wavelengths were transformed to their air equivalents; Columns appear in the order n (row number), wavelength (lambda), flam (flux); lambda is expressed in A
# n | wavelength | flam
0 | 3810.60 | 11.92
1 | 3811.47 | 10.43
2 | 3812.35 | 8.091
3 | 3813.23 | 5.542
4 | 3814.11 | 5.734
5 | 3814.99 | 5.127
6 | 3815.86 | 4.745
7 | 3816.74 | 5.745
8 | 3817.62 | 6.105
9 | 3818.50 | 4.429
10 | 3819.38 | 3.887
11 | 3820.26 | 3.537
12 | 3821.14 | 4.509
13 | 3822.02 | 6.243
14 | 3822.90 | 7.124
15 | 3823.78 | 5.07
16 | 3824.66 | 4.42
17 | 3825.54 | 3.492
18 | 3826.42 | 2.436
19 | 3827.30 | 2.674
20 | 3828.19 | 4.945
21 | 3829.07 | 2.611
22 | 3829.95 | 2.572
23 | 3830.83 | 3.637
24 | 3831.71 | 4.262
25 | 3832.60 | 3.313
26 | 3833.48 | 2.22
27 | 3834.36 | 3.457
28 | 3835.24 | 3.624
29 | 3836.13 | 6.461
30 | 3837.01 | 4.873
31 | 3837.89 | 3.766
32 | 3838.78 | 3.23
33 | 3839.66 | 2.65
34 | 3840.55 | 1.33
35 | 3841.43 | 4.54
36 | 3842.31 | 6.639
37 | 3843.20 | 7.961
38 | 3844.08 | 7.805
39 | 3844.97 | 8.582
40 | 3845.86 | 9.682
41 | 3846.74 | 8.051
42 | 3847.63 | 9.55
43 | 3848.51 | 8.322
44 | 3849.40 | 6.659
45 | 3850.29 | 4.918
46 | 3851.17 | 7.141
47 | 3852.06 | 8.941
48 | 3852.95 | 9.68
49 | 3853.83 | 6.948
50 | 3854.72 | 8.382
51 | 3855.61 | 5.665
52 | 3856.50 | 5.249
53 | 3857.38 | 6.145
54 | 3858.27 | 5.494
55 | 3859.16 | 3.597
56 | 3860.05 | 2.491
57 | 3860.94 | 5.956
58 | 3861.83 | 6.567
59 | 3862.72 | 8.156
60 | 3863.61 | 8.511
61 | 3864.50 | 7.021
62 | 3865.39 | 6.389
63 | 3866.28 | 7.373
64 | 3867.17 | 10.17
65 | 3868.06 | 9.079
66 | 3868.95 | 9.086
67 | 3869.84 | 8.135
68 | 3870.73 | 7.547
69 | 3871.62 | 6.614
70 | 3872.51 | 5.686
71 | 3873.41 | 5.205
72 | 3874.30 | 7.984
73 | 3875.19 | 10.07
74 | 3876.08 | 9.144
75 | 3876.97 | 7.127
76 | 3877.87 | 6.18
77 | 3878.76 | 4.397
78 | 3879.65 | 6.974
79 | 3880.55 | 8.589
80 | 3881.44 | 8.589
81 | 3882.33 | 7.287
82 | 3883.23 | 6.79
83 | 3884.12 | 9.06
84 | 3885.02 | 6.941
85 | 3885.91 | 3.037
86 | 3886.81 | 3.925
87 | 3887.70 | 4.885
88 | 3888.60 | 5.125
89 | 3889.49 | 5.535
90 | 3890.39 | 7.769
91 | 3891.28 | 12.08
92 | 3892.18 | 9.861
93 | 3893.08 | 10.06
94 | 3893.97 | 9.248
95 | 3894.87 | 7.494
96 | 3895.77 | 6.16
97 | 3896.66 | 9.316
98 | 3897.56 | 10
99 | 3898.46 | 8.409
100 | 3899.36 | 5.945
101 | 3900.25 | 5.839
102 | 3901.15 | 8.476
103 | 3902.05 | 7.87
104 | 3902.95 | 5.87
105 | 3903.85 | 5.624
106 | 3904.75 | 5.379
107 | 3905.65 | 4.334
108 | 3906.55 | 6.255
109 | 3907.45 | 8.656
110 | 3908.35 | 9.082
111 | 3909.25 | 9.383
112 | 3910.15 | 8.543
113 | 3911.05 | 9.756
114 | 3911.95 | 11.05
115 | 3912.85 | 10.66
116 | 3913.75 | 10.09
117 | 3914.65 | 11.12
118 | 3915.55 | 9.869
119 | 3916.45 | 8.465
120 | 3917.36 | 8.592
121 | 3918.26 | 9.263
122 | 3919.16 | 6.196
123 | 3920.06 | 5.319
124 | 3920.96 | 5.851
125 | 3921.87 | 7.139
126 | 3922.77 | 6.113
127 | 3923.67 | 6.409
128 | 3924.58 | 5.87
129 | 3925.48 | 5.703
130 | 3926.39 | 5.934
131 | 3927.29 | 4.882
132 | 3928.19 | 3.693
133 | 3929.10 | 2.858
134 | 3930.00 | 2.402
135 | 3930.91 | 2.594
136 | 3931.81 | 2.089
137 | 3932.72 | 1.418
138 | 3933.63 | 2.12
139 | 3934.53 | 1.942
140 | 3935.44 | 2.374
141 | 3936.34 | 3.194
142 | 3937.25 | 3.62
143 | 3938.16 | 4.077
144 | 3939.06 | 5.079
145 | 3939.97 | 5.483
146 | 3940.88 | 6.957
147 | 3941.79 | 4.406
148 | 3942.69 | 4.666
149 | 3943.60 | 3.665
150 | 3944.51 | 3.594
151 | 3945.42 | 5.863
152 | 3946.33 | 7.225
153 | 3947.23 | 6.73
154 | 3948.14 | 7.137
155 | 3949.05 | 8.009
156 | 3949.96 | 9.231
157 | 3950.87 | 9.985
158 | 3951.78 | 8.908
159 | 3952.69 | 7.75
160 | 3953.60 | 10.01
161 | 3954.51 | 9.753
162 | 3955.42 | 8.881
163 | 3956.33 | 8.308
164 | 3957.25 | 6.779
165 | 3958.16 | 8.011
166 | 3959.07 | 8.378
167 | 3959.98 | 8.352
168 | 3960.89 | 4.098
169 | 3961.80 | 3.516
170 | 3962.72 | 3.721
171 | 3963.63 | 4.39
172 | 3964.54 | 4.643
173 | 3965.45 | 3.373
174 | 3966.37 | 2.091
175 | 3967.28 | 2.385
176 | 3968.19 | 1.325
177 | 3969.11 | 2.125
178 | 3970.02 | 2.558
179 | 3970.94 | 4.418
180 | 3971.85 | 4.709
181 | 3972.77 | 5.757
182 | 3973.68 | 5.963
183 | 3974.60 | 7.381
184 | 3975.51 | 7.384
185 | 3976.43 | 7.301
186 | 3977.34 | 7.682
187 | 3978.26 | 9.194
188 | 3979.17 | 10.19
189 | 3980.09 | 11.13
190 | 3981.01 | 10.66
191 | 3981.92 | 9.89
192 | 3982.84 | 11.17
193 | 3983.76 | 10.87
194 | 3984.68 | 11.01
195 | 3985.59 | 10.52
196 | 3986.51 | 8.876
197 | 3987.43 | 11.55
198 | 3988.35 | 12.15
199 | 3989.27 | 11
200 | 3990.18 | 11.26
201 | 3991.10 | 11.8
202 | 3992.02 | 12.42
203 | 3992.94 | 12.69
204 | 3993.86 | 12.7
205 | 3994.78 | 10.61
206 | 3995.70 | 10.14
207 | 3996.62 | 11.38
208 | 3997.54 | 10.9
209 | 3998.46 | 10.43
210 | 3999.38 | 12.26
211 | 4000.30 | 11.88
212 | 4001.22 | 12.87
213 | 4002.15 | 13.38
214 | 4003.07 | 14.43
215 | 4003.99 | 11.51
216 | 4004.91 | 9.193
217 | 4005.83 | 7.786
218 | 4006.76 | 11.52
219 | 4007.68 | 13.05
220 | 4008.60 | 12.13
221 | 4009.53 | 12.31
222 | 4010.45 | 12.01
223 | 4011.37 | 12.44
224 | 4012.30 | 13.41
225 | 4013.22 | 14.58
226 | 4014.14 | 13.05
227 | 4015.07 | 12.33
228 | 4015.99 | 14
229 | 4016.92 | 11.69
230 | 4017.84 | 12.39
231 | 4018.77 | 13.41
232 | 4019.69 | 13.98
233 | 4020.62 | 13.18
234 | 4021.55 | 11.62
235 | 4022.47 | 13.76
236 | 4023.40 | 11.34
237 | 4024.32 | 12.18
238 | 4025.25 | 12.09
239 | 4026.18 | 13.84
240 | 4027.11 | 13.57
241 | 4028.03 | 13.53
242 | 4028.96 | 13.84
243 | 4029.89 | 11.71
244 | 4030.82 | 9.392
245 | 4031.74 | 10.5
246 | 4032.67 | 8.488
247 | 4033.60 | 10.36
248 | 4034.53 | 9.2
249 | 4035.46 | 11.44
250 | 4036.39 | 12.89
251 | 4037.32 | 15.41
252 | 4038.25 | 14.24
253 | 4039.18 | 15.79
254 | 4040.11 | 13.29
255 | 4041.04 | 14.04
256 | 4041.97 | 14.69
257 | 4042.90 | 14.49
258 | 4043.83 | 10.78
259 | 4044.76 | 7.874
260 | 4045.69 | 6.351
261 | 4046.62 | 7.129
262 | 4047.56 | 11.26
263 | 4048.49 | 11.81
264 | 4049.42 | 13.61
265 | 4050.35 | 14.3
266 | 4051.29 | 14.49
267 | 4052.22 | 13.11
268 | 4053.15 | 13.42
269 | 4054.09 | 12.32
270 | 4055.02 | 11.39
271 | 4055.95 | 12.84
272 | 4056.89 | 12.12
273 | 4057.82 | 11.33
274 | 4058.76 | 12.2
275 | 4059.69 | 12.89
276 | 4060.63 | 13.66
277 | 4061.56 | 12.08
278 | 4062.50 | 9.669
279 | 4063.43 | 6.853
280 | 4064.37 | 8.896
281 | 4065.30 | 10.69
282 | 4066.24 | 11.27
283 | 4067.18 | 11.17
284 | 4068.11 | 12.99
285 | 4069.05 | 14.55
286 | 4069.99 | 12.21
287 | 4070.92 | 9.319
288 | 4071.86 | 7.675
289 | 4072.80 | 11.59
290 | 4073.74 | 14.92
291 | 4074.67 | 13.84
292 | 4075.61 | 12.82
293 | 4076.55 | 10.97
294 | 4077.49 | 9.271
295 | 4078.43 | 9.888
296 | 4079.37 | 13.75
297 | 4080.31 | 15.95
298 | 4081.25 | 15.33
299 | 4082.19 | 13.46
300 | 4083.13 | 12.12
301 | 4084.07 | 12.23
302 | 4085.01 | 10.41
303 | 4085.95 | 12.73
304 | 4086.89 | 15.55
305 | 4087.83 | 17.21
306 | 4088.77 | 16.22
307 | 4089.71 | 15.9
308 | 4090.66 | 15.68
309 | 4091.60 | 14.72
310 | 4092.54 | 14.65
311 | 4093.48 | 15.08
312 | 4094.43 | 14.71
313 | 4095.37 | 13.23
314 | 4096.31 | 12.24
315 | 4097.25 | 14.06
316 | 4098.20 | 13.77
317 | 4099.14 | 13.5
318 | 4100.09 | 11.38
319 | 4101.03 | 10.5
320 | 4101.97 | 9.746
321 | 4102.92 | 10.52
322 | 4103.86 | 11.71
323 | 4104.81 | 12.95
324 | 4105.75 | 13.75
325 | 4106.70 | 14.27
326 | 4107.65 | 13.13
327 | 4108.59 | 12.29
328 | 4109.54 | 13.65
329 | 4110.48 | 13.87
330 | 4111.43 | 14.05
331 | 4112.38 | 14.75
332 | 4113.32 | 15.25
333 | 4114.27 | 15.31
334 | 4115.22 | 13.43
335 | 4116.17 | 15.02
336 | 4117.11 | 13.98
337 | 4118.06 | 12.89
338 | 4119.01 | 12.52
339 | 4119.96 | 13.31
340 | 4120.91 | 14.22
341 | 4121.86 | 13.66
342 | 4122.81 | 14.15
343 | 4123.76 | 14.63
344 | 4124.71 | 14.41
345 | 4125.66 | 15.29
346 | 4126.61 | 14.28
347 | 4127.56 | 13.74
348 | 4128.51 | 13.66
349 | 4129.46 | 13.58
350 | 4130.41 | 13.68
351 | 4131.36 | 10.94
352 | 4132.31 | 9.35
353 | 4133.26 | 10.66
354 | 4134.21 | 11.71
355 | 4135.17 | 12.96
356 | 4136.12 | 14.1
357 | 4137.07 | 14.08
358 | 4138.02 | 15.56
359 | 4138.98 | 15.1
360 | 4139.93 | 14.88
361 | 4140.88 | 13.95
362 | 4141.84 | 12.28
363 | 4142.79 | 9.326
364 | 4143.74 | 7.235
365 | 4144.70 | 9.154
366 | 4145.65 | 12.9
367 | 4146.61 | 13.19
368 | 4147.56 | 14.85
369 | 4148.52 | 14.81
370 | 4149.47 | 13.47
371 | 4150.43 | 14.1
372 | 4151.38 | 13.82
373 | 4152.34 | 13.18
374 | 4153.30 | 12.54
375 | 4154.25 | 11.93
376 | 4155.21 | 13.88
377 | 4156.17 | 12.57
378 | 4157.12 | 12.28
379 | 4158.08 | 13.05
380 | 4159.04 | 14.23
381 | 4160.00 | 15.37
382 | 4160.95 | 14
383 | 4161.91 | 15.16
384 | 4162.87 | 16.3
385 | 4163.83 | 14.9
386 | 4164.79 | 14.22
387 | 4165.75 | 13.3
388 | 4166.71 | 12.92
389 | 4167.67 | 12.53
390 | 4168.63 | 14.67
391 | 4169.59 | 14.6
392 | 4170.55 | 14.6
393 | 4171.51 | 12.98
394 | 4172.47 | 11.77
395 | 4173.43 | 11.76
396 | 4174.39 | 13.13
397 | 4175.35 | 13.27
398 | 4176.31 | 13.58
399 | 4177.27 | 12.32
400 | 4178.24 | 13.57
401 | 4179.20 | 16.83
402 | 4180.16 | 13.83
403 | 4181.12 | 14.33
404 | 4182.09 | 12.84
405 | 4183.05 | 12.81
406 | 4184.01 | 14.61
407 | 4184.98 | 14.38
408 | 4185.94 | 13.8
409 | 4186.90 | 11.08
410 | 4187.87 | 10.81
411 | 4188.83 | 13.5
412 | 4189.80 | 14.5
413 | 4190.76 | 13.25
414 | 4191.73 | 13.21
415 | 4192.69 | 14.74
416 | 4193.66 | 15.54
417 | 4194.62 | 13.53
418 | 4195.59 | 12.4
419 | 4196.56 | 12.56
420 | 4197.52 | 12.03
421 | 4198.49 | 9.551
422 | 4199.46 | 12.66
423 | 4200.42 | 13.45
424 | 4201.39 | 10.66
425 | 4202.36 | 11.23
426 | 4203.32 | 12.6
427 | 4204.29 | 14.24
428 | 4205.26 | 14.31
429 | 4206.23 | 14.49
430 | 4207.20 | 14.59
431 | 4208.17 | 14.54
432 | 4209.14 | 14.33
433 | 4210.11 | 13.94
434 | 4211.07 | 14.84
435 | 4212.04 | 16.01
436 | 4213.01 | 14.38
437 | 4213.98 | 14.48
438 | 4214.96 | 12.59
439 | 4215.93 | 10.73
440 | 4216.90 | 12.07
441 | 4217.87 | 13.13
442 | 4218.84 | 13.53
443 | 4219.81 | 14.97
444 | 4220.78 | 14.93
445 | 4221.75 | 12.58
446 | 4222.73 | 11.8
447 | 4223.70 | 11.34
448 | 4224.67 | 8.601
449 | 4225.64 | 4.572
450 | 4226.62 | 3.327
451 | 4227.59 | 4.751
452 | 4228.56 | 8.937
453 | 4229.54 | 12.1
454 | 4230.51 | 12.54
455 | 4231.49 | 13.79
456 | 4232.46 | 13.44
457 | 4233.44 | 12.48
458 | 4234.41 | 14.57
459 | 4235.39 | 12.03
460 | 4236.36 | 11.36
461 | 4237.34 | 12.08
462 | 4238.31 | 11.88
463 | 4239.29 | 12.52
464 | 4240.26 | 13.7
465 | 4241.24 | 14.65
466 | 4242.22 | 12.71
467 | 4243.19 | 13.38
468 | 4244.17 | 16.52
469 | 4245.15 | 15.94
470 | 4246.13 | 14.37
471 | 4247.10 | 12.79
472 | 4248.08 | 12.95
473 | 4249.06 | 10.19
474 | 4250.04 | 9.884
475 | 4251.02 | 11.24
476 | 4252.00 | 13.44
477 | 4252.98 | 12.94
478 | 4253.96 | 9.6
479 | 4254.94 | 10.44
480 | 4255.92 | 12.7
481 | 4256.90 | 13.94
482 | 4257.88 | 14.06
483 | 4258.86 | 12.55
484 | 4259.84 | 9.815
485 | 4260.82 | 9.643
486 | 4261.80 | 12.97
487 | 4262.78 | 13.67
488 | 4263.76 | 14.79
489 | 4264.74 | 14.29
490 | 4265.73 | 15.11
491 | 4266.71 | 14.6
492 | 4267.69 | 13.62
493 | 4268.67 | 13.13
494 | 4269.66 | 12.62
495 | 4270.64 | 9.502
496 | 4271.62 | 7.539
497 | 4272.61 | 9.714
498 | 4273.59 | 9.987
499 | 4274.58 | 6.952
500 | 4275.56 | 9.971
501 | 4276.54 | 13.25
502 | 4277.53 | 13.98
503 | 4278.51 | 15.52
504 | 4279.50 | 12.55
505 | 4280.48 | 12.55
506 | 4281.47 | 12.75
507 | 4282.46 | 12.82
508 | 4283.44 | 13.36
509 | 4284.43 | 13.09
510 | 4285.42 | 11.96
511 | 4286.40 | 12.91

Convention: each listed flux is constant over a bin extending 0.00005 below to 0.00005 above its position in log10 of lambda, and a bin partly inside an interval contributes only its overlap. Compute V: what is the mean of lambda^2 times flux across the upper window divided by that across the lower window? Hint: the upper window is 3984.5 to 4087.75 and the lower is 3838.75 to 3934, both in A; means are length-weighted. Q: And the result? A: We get 1.88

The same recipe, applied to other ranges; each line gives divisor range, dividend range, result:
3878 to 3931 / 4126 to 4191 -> 2.10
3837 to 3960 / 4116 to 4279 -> 2.20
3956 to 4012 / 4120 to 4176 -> 1.61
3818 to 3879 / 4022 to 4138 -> 2.40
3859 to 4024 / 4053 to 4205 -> 1.79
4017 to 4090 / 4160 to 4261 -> 1.13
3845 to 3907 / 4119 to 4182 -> 2.13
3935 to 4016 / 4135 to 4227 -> 1.70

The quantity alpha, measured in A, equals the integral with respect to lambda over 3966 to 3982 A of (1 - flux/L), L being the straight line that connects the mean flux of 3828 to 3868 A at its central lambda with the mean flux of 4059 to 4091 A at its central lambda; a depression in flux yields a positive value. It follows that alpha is 5.7 A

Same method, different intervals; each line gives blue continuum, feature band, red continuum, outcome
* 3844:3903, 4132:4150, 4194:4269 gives -2.24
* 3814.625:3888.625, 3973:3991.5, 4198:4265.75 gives -3.50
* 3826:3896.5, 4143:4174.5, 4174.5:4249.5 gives -3.79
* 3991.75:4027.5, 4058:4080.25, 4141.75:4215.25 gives 1.98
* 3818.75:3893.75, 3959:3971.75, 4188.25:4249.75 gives 6.74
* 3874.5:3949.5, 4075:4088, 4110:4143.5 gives -0.90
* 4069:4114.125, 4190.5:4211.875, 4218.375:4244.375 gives -2.27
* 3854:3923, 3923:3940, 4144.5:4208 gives 9.29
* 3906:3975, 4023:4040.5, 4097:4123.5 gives -4.14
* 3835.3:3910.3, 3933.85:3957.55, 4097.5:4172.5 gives 6.87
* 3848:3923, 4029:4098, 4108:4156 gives -4.29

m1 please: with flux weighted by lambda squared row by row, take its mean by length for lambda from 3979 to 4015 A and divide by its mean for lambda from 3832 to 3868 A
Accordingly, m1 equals 2.01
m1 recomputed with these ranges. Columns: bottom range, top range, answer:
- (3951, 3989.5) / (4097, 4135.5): 1.93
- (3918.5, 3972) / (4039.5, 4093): 2.51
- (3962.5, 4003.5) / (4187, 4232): 1.57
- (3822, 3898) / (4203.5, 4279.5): 2.33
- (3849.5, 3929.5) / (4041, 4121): 1.93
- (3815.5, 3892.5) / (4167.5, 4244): 2.48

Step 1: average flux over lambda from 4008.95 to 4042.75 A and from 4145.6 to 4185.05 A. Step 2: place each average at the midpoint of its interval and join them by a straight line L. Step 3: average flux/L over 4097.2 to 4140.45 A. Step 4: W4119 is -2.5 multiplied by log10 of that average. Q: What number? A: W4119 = 0.00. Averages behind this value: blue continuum 12.7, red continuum 13.7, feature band 13.3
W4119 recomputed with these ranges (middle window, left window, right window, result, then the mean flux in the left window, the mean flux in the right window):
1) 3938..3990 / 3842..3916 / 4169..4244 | 0.255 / 7.54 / 12.8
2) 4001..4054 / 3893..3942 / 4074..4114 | -0.148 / 6.42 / 13.4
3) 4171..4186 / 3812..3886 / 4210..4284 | -0.201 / 6.07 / 12.3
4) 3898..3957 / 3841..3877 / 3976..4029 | 0.396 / 7.28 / 11.8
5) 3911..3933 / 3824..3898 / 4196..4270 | 0.137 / 6.43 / 12.5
